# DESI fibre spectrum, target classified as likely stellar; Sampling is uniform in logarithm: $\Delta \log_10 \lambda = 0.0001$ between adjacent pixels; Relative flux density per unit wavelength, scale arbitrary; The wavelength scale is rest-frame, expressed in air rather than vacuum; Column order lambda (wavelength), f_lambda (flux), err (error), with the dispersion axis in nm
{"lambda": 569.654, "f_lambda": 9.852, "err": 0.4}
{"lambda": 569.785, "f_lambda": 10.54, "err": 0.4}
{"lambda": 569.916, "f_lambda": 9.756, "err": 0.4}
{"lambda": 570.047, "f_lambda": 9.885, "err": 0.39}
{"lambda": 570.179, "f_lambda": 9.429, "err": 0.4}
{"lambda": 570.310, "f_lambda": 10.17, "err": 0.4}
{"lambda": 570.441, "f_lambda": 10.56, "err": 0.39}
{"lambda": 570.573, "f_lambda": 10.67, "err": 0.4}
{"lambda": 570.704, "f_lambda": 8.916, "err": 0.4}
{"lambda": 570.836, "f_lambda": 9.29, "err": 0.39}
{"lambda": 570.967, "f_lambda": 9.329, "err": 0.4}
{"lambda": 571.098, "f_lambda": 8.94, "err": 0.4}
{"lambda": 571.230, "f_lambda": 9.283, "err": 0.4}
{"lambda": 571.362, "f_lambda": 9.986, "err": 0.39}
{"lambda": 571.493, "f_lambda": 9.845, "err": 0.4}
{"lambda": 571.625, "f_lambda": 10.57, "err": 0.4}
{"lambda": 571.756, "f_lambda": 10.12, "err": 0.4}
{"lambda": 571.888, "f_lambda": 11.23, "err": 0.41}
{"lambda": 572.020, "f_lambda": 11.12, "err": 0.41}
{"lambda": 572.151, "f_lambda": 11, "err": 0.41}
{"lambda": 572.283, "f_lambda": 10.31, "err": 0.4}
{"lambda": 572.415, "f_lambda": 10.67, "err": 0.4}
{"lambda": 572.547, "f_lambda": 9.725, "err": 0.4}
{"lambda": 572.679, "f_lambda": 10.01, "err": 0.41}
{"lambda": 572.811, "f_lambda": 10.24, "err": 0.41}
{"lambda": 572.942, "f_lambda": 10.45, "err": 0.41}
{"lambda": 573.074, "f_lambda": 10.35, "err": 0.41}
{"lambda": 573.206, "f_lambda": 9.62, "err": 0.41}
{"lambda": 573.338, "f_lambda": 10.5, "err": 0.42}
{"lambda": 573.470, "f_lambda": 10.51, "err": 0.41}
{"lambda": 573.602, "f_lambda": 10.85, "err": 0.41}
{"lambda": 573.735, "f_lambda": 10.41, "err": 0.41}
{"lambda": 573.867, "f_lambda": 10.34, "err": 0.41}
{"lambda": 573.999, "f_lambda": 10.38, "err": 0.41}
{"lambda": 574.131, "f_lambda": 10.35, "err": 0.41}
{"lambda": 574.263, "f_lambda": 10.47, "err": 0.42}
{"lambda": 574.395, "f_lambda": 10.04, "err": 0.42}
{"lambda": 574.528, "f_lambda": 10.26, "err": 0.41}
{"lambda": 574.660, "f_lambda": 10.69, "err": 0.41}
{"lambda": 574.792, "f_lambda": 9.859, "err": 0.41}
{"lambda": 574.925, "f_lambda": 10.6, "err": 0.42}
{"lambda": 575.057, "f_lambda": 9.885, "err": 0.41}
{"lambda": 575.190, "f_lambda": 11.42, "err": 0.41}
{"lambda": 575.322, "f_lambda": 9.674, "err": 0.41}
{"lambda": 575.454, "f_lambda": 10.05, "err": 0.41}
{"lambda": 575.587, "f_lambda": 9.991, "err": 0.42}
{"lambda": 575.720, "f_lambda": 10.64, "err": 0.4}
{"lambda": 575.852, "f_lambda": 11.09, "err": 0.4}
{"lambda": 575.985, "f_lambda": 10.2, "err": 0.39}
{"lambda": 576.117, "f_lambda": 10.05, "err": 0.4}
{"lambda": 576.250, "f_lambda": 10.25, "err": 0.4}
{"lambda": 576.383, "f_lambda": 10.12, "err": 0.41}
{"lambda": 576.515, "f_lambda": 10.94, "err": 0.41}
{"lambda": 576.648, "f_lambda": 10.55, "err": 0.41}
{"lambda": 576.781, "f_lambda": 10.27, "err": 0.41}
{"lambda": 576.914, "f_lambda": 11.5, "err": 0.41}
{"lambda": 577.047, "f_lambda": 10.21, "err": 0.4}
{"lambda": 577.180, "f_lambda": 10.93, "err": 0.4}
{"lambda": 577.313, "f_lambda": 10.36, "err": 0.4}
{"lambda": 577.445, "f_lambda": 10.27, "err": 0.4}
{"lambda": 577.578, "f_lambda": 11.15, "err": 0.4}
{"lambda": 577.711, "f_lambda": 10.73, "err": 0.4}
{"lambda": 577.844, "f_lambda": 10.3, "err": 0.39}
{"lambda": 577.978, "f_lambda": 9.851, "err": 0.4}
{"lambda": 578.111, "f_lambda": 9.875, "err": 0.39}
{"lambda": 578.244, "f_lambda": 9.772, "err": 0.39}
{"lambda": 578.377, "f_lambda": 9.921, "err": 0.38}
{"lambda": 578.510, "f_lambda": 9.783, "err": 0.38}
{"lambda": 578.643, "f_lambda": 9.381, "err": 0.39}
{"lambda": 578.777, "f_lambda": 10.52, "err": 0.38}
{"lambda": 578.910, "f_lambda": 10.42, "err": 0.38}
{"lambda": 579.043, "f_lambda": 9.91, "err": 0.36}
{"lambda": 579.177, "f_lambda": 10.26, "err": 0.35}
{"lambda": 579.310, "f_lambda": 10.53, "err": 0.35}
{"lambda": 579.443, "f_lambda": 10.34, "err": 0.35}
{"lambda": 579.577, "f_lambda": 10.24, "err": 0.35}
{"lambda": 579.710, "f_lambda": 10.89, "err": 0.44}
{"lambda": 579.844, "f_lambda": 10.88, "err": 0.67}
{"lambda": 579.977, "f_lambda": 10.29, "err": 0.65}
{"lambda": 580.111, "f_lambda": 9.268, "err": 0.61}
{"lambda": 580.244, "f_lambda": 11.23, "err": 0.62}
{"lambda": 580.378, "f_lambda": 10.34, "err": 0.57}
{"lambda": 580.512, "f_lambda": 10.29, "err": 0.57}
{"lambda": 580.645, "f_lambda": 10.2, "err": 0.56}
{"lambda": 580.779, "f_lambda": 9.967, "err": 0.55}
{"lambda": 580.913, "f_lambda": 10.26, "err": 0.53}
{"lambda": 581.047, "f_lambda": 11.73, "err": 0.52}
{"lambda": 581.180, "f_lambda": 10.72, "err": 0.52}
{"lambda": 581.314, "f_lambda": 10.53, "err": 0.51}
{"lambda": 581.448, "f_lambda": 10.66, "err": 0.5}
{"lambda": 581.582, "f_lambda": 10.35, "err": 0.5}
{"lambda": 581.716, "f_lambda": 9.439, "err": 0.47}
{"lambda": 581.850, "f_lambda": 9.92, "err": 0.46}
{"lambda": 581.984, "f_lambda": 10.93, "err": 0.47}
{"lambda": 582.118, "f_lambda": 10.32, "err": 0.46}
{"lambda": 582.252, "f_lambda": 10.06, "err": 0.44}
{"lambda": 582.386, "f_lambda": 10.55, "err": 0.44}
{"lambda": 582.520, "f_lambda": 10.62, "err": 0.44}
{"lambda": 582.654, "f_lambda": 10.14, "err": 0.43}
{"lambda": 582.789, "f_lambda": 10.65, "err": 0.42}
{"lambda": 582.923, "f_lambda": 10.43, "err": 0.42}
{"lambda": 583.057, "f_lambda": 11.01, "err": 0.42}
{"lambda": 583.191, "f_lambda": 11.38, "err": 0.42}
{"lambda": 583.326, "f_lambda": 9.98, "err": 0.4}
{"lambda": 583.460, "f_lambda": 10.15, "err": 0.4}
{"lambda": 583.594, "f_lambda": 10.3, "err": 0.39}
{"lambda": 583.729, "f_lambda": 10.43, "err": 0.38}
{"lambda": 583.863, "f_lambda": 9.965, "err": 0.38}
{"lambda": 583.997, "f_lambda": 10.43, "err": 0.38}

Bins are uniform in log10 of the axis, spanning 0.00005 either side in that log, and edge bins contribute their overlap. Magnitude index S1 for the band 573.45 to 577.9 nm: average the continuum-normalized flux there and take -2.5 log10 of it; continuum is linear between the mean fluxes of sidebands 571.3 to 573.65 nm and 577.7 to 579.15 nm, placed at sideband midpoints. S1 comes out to -0.027 mag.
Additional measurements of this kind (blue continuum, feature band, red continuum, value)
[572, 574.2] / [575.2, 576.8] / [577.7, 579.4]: -0.015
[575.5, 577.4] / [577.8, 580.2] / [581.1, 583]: 0.032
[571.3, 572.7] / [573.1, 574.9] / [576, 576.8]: 0.007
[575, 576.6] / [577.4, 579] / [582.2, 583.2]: 0.029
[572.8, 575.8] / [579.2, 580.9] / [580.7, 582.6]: 0.004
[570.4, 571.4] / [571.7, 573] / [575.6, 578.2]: -0.075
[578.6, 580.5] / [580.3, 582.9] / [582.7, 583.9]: 0.001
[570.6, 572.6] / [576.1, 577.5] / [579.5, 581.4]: -0.022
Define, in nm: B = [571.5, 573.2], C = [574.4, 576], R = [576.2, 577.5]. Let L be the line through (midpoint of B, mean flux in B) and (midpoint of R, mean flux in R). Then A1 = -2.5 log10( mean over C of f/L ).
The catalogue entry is 0.02 mag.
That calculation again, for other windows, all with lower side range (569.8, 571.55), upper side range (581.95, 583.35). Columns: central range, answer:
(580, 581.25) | 0.00 mag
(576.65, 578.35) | -0.02 mag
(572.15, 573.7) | -0.05 mag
